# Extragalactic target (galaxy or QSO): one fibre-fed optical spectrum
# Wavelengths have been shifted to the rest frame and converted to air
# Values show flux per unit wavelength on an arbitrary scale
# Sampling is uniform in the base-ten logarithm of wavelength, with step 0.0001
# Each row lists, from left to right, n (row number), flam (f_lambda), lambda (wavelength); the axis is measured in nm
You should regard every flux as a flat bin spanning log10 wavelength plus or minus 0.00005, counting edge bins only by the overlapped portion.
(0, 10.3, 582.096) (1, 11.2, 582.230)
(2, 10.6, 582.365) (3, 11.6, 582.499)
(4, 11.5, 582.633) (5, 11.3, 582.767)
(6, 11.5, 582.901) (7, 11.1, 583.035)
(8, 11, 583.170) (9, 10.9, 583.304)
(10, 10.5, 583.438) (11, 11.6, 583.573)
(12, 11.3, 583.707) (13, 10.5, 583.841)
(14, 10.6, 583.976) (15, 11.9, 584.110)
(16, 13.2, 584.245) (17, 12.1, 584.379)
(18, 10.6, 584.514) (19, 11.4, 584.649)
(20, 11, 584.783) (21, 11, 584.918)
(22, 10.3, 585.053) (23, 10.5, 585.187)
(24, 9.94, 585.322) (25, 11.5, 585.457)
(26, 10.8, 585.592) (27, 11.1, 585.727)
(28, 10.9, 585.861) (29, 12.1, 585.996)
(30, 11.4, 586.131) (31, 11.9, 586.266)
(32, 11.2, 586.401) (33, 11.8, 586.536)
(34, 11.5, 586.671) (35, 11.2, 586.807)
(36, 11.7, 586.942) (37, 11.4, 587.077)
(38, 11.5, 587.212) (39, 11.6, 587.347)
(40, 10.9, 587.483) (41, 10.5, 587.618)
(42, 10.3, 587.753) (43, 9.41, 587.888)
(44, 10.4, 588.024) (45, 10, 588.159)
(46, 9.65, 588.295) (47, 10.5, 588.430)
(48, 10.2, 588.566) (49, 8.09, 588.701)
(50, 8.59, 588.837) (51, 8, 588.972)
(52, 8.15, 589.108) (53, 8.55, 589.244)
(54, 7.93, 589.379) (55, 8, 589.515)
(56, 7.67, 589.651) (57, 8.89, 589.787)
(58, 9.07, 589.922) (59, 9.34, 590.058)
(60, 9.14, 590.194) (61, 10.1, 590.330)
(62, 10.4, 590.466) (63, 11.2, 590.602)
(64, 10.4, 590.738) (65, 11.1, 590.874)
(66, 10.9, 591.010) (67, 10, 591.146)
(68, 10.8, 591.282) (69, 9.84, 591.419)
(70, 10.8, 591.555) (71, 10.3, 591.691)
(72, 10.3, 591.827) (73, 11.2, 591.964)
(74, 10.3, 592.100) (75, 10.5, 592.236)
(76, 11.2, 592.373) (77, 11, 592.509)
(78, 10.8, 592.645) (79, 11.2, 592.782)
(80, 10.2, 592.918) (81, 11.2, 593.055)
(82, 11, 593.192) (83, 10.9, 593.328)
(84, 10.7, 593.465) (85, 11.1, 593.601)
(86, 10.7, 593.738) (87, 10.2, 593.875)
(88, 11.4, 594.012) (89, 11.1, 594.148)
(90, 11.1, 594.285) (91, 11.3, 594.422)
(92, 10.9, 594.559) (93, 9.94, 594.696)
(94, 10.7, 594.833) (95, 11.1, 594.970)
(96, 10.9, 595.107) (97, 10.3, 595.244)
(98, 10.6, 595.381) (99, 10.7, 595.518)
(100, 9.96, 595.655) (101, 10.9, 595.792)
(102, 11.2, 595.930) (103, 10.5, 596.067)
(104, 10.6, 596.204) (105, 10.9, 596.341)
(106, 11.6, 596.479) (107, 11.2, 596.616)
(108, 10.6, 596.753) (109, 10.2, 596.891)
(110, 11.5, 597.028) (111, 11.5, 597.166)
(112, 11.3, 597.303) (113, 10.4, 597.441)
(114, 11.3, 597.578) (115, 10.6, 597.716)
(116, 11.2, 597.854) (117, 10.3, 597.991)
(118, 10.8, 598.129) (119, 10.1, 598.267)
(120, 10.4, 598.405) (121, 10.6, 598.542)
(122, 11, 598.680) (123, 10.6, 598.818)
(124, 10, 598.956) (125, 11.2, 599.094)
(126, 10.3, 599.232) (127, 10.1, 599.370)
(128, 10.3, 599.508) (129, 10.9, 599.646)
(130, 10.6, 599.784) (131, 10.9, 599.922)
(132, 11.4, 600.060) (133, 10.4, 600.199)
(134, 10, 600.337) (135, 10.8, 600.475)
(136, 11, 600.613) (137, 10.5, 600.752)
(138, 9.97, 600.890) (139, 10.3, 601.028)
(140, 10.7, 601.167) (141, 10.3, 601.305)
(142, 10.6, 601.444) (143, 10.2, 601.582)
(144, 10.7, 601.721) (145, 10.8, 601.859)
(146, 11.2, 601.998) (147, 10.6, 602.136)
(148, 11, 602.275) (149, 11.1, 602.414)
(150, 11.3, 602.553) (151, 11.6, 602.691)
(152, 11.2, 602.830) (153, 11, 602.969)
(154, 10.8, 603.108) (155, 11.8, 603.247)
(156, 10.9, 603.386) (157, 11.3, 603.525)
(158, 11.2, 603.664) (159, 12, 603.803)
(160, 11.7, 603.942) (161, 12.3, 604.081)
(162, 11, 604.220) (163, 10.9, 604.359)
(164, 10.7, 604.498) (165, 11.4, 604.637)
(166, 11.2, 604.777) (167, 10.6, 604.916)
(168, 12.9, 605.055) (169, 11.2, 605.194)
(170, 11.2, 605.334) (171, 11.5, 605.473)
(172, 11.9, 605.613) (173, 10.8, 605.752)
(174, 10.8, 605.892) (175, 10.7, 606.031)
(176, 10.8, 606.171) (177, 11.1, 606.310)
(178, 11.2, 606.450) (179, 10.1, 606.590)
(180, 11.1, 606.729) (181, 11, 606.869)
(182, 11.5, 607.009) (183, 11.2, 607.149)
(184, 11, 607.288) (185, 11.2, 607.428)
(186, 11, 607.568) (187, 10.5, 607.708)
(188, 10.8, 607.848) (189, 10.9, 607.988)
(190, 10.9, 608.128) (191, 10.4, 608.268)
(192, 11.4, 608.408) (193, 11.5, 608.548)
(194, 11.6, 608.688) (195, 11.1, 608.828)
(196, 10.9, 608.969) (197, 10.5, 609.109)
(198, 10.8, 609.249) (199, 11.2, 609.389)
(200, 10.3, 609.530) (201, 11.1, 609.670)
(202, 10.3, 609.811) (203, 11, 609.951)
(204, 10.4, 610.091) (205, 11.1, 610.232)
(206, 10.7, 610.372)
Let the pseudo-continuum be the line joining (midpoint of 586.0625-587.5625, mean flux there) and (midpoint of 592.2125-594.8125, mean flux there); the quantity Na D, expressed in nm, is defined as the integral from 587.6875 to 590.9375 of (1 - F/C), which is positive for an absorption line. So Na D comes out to 0.54 nm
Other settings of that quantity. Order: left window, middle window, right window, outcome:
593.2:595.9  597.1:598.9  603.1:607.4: 0.02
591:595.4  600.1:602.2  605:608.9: 0.08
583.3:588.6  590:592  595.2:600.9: 0.09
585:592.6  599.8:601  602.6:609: 0.03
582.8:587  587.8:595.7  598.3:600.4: 0.53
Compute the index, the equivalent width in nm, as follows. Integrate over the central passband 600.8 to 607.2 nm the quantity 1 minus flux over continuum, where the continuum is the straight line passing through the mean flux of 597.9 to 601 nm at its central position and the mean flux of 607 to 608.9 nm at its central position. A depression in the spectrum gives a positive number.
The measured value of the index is -0.15 nm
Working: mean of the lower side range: 10.6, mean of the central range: 11.1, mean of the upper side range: 11.1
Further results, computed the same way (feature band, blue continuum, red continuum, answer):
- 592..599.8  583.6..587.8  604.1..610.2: 0.25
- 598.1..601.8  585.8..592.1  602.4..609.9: 0.08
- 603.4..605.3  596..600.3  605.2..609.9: -0.09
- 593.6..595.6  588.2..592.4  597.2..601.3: -0.13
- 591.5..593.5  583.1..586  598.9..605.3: 0.05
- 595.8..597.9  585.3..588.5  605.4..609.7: 0.00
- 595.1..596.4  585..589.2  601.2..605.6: 0.03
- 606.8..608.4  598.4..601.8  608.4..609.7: 0.00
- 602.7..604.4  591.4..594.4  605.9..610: -0.07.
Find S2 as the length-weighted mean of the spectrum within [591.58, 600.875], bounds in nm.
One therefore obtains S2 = 10.7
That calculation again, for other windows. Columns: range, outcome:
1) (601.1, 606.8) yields 11.1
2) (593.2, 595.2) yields 10.9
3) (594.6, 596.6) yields 10.7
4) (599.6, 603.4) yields 10.8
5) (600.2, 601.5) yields 10.5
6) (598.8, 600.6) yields 10.6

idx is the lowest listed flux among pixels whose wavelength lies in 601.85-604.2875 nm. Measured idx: 10.6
